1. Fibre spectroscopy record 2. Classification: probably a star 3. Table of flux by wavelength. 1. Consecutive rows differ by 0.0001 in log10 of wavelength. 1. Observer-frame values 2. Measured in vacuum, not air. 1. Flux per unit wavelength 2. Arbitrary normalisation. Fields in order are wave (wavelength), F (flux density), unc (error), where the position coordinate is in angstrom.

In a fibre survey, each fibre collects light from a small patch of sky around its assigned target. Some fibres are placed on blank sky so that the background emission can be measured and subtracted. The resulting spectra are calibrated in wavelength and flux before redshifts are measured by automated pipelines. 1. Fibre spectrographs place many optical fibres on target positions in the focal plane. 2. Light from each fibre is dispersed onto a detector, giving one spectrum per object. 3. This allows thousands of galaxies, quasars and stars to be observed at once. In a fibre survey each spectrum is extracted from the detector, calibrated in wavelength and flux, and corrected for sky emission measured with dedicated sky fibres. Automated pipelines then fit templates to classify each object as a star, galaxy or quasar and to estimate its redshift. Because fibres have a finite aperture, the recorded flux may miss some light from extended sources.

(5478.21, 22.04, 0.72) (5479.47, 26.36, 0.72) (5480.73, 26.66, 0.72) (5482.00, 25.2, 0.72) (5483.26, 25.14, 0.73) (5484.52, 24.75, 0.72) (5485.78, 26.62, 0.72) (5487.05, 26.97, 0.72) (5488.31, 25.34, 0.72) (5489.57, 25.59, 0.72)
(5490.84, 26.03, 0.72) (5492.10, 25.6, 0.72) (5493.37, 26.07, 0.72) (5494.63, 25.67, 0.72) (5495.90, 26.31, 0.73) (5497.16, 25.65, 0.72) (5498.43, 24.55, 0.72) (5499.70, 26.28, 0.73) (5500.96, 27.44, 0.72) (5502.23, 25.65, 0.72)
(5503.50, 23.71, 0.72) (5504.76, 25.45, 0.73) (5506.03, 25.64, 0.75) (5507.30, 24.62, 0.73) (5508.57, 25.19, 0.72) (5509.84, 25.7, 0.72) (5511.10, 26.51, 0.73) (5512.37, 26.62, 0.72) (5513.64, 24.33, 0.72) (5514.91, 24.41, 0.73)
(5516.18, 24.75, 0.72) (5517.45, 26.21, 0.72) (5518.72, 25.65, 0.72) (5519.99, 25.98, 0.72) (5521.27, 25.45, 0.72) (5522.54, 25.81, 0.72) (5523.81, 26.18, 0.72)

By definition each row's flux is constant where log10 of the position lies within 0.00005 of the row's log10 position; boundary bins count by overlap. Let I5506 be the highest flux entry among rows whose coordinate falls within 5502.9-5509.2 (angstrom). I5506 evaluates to 25.64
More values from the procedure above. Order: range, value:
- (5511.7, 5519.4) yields 26.62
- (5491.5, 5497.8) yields 26.31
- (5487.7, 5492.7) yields 26.03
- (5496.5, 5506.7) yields 27.44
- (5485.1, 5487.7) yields 26.97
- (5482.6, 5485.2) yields 25.14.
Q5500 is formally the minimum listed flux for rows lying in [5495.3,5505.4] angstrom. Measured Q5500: 23.71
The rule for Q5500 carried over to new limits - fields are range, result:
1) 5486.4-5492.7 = 25.34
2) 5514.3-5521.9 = 24.41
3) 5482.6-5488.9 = 24.75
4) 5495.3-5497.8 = 25.65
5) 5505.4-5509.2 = 24.62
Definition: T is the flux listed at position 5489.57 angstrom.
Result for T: 25.59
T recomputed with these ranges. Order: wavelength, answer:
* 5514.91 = 24.41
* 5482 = 25.2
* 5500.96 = 27.44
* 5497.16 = 25.65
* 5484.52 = 24.75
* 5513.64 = 24.33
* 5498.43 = 24.55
